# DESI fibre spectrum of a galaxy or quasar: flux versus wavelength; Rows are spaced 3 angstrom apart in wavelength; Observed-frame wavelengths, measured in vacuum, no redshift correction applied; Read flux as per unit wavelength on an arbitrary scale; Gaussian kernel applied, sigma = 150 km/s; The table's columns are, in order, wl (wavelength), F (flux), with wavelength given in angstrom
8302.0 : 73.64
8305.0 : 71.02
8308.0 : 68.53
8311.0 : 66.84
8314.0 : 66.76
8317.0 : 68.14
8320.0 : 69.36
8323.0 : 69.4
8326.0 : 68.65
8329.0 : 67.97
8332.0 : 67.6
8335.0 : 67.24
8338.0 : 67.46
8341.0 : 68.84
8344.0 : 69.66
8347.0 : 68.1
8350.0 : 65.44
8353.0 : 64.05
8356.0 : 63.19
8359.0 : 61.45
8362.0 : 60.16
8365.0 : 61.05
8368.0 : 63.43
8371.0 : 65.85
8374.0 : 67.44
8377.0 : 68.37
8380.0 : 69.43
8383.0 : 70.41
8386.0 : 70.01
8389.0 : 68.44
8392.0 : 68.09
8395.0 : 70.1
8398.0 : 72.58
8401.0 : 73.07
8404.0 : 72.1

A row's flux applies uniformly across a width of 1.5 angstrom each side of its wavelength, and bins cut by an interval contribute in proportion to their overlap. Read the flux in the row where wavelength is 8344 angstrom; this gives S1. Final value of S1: 69.66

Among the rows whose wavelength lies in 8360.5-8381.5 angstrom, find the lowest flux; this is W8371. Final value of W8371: 60.16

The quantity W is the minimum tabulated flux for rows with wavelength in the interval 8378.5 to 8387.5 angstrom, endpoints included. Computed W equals 69.43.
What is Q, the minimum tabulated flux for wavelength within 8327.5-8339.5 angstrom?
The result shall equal 67.24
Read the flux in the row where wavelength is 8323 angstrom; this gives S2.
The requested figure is 69.4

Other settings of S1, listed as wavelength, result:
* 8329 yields 67.97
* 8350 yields 65.44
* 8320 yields 69.36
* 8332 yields 67.6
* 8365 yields 61.05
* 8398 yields 72.58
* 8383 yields 70.41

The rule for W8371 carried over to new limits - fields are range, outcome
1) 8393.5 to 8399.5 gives 70.1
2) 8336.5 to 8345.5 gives 67.46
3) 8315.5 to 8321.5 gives 68.14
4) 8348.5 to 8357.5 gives 63.19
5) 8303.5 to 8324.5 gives 66.76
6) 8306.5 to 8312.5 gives 66.84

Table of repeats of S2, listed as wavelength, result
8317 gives 68.14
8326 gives 68.65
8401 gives 73.07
